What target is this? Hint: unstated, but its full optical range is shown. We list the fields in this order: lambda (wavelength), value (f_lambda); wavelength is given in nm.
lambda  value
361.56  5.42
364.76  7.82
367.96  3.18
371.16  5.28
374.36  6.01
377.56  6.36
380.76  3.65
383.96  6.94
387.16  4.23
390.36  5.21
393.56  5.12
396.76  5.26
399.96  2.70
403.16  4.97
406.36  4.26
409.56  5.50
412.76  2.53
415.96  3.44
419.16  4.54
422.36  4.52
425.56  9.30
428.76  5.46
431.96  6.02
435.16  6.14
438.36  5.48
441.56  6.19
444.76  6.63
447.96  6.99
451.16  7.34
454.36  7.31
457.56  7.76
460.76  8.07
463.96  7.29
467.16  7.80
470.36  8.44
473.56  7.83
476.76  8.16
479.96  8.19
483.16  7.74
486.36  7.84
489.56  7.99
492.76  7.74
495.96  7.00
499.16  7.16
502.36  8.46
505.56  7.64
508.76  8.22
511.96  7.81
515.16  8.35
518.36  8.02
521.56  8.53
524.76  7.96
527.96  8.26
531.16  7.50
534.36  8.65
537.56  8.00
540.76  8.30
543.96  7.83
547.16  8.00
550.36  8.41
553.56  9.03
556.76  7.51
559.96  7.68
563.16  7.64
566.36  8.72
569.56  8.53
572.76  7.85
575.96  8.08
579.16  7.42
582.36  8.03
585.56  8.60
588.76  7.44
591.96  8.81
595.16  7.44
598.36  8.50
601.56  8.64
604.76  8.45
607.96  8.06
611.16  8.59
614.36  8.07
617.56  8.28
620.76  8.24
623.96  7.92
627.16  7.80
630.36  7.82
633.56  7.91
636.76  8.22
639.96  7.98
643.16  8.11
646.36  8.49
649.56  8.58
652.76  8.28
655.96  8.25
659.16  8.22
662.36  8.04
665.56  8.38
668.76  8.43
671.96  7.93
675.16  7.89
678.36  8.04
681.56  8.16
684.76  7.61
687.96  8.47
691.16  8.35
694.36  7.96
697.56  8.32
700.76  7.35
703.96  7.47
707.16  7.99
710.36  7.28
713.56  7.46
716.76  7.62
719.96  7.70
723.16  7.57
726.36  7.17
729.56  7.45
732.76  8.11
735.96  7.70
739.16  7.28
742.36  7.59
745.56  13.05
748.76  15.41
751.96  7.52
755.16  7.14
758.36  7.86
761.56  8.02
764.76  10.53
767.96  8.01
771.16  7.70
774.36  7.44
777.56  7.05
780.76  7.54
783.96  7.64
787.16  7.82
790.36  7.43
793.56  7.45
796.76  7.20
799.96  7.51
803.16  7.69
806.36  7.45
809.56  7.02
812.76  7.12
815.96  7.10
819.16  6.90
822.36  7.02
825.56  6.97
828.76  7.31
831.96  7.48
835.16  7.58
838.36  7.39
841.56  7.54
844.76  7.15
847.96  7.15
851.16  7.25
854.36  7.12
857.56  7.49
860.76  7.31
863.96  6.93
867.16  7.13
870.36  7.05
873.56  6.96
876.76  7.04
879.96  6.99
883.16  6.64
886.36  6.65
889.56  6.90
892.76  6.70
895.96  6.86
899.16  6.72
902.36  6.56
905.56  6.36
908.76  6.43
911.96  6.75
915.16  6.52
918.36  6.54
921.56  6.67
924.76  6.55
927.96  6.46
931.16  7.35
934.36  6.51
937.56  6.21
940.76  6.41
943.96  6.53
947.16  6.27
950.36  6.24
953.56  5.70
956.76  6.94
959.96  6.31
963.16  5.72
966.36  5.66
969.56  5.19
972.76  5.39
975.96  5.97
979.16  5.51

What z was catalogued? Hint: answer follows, 0.14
